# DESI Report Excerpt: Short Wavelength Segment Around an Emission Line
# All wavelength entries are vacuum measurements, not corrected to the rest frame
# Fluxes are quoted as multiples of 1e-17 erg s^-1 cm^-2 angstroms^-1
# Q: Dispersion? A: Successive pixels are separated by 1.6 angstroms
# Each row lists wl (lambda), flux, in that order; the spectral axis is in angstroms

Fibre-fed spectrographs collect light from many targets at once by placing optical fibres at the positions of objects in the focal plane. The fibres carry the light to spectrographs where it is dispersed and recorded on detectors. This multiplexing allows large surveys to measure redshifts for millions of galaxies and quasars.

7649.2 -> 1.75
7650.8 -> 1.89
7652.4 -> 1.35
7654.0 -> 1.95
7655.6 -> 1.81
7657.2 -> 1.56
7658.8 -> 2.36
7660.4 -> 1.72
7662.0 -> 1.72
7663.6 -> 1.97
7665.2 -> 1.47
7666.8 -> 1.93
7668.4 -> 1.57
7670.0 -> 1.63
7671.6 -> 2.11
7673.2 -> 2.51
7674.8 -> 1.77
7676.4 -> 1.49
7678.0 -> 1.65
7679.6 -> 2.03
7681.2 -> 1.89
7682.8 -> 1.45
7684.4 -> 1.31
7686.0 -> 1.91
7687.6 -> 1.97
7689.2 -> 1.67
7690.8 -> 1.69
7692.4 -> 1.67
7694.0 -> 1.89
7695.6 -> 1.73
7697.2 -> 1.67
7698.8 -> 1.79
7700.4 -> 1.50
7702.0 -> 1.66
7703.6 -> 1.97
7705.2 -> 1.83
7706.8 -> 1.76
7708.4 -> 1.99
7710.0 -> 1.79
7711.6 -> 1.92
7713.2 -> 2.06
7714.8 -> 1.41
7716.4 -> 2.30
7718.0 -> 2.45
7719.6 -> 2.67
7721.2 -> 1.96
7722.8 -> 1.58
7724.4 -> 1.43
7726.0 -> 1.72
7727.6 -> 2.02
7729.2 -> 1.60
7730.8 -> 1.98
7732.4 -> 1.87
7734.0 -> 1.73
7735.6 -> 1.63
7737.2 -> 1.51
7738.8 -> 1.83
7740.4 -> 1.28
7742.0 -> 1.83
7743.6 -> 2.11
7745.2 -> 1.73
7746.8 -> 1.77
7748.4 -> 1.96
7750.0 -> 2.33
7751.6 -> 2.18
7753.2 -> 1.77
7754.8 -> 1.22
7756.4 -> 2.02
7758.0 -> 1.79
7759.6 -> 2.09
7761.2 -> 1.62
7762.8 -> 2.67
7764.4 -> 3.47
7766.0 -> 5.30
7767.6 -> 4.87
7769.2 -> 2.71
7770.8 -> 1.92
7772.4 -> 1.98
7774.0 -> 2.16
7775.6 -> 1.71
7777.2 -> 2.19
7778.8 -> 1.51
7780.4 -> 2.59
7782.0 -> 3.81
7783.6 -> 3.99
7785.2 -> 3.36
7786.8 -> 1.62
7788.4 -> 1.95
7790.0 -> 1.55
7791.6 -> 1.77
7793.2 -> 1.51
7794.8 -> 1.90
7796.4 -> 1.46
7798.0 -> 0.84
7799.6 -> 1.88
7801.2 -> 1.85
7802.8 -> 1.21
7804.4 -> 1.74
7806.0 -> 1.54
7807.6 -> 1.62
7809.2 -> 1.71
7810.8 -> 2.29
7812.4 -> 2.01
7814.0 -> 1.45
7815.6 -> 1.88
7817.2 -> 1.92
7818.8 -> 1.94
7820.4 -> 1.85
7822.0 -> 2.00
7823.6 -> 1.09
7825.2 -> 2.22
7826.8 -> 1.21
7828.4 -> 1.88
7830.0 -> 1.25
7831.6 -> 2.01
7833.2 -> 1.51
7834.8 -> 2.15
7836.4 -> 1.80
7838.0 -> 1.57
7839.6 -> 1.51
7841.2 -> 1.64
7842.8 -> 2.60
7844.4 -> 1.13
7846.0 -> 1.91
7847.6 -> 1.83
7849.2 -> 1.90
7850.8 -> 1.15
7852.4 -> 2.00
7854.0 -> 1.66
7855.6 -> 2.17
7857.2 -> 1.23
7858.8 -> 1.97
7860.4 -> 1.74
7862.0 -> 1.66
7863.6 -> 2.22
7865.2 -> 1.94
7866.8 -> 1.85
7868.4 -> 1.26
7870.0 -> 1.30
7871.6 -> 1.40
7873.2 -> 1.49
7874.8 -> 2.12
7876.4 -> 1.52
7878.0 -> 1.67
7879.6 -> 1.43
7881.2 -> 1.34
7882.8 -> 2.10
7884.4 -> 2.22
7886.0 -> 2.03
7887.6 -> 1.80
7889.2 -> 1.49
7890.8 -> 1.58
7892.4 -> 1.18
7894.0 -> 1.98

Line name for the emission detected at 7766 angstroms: [S II] 6716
